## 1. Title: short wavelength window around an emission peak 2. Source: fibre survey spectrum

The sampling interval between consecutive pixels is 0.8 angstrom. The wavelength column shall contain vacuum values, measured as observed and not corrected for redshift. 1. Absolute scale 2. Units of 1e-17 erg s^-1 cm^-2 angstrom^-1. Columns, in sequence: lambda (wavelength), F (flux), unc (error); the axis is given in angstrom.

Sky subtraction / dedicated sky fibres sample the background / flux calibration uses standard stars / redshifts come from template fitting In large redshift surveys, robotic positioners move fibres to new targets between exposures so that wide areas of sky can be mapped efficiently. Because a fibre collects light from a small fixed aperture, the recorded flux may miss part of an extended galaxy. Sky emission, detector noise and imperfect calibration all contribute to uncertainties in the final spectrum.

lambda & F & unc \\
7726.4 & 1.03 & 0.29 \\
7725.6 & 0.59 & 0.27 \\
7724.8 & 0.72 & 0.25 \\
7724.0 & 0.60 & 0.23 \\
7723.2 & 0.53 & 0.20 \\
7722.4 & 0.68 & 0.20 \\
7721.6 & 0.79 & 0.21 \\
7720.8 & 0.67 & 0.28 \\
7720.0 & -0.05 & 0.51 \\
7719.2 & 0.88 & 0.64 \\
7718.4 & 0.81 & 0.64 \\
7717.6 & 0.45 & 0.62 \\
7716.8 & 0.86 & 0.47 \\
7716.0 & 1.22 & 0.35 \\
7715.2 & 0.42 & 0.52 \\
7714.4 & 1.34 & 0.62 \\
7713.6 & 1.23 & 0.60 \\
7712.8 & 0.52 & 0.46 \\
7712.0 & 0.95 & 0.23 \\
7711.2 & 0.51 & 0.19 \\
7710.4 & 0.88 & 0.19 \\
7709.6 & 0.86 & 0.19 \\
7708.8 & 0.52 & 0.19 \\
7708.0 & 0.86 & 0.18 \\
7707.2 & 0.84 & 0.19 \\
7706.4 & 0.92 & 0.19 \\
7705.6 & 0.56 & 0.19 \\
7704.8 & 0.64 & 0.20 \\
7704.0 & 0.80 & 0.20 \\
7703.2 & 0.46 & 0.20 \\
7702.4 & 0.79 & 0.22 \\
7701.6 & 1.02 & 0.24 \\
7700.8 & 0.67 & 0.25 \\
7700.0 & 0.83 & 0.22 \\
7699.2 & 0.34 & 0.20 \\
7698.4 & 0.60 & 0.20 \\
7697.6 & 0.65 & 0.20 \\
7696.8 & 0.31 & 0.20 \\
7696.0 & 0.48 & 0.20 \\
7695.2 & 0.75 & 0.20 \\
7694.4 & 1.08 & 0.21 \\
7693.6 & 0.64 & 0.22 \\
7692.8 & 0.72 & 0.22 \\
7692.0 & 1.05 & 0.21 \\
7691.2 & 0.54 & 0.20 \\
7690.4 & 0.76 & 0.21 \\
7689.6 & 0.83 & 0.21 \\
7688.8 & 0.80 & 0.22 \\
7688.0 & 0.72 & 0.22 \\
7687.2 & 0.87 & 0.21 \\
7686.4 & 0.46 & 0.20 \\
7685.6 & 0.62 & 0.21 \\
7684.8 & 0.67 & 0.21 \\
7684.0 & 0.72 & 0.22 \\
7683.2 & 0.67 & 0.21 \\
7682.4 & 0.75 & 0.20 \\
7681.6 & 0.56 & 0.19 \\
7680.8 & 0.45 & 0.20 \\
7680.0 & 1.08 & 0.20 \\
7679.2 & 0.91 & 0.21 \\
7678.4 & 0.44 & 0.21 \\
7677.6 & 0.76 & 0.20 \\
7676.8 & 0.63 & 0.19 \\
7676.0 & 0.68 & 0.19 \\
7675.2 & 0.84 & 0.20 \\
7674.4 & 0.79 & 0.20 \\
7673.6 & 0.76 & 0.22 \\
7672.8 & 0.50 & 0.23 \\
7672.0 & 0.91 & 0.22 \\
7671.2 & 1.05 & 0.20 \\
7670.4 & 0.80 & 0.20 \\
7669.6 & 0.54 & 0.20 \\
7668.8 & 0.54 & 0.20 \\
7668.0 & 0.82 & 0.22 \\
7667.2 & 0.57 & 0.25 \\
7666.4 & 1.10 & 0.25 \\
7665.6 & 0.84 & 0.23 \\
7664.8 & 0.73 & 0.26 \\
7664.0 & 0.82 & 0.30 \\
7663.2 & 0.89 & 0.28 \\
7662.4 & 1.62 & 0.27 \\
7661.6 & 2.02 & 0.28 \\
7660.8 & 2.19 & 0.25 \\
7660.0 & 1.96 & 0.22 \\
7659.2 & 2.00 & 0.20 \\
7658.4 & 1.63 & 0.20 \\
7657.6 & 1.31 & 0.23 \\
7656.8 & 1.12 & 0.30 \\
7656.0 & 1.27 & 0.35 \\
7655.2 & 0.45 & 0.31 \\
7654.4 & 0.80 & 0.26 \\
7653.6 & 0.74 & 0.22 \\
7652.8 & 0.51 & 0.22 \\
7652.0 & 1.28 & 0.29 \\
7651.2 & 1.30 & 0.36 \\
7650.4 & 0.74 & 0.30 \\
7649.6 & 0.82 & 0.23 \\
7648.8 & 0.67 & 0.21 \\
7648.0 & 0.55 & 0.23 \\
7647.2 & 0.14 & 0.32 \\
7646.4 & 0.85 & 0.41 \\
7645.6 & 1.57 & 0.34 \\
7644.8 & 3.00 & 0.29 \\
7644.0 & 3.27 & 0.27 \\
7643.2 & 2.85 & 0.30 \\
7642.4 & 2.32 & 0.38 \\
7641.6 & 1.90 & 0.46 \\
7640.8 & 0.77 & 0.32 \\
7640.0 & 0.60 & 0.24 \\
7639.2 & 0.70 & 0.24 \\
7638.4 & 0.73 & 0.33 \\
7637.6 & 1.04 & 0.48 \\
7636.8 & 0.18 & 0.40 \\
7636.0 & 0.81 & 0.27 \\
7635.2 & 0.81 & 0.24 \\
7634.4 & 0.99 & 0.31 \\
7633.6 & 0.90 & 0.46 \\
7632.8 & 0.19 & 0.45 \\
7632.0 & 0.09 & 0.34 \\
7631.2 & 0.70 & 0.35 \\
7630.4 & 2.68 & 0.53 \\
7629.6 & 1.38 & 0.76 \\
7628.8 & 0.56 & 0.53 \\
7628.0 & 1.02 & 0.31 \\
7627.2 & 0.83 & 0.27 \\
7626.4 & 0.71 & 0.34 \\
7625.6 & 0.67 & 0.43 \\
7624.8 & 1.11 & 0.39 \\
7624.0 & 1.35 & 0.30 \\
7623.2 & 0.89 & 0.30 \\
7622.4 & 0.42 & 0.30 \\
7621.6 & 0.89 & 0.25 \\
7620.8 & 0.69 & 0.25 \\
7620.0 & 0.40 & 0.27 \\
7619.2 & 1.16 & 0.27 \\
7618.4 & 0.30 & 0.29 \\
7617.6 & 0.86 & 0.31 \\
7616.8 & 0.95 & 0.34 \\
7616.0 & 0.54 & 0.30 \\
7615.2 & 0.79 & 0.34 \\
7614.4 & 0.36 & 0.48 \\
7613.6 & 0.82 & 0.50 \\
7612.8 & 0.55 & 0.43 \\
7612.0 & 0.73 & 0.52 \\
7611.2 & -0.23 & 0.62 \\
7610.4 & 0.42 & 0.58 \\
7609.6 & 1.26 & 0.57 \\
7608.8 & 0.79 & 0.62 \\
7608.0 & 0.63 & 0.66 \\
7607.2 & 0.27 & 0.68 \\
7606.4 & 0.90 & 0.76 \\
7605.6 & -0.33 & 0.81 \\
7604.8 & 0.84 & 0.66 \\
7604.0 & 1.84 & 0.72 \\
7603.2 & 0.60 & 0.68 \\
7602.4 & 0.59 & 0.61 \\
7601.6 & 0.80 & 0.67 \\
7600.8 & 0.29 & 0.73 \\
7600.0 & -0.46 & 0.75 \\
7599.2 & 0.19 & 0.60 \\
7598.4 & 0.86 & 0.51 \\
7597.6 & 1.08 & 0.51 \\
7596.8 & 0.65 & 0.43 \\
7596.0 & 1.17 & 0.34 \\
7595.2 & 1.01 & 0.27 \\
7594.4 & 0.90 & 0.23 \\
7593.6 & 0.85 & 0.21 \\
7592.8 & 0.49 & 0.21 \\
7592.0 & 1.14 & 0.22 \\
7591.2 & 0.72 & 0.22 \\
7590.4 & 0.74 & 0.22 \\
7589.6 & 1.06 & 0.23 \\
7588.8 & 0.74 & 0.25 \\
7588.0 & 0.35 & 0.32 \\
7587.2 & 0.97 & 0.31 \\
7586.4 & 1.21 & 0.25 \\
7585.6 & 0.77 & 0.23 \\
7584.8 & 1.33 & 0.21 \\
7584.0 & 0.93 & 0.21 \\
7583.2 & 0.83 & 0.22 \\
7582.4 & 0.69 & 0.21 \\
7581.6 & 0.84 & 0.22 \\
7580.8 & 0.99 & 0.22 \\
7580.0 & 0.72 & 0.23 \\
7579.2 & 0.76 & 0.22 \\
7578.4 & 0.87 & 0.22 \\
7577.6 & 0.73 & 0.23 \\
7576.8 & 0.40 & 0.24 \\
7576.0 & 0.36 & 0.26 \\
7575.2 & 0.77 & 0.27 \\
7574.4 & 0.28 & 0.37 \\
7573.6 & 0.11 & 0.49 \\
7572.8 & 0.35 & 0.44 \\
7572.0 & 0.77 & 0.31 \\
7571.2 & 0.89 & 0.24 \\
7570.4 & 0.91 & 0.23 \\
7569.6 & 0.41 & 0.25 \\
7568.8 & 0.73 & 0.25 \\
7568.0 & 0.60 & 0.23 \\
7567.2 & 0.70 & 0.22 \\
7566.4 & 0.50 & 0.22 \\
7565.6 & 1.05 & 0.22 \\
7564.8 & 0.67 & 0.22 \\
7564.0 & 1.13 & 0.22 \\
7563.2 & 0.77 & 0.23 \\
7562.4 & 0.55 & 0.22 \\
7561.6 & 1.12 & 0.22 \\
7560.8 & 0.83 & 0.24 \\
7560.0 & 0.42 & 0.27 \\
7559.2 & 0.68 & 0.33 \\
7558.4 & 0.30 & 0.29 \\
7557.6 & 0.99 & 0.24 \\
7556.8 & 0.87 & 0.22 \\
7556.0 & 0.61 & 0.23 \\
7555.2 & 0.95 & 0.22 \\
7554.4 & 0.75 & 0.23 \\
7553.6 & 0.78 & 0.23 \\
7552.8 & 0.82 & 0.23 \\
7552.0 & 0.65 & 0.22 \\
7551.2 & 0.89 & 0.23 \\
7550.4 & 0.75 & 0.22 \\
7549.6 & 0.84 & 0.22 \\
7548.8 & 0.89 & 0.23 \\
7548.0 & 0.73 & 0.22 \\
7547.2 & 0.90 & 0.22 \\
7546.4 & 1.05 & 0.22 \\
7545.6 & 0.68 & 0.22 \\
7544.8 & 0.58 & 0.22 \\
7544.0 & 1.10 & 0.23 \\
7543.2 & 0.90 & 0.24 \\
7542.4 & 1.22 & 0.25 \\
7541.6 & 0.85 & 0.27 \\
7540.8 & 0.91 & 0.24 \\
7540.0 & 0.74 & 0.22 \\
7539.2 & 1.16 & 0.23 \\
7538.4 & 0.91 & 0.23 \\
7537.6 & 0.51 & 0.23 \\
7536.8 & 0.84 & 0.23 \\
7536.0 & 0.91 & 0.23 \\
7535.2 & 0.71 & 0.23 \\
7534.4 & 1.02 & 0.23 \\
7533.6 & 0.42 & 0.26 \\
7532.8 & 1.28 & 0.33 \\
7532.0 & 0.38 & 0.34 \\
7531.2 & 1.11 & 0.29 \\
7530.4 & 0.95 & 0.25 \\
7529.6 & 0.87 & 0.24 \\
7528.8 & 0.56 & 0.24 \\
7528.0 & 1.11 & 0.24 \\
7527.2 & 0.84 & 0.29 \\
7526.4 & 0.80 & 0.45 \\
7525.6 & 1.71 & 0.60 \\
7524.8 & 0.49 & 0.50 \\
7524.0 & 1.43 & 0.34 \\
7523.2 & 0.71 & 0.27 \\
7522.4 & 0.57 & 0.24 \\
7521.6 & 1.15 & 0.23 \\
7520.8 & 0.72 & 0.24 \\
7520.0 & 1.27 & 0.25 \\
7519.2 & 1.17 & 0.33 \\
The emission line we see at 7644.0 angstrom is [S II] 6716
